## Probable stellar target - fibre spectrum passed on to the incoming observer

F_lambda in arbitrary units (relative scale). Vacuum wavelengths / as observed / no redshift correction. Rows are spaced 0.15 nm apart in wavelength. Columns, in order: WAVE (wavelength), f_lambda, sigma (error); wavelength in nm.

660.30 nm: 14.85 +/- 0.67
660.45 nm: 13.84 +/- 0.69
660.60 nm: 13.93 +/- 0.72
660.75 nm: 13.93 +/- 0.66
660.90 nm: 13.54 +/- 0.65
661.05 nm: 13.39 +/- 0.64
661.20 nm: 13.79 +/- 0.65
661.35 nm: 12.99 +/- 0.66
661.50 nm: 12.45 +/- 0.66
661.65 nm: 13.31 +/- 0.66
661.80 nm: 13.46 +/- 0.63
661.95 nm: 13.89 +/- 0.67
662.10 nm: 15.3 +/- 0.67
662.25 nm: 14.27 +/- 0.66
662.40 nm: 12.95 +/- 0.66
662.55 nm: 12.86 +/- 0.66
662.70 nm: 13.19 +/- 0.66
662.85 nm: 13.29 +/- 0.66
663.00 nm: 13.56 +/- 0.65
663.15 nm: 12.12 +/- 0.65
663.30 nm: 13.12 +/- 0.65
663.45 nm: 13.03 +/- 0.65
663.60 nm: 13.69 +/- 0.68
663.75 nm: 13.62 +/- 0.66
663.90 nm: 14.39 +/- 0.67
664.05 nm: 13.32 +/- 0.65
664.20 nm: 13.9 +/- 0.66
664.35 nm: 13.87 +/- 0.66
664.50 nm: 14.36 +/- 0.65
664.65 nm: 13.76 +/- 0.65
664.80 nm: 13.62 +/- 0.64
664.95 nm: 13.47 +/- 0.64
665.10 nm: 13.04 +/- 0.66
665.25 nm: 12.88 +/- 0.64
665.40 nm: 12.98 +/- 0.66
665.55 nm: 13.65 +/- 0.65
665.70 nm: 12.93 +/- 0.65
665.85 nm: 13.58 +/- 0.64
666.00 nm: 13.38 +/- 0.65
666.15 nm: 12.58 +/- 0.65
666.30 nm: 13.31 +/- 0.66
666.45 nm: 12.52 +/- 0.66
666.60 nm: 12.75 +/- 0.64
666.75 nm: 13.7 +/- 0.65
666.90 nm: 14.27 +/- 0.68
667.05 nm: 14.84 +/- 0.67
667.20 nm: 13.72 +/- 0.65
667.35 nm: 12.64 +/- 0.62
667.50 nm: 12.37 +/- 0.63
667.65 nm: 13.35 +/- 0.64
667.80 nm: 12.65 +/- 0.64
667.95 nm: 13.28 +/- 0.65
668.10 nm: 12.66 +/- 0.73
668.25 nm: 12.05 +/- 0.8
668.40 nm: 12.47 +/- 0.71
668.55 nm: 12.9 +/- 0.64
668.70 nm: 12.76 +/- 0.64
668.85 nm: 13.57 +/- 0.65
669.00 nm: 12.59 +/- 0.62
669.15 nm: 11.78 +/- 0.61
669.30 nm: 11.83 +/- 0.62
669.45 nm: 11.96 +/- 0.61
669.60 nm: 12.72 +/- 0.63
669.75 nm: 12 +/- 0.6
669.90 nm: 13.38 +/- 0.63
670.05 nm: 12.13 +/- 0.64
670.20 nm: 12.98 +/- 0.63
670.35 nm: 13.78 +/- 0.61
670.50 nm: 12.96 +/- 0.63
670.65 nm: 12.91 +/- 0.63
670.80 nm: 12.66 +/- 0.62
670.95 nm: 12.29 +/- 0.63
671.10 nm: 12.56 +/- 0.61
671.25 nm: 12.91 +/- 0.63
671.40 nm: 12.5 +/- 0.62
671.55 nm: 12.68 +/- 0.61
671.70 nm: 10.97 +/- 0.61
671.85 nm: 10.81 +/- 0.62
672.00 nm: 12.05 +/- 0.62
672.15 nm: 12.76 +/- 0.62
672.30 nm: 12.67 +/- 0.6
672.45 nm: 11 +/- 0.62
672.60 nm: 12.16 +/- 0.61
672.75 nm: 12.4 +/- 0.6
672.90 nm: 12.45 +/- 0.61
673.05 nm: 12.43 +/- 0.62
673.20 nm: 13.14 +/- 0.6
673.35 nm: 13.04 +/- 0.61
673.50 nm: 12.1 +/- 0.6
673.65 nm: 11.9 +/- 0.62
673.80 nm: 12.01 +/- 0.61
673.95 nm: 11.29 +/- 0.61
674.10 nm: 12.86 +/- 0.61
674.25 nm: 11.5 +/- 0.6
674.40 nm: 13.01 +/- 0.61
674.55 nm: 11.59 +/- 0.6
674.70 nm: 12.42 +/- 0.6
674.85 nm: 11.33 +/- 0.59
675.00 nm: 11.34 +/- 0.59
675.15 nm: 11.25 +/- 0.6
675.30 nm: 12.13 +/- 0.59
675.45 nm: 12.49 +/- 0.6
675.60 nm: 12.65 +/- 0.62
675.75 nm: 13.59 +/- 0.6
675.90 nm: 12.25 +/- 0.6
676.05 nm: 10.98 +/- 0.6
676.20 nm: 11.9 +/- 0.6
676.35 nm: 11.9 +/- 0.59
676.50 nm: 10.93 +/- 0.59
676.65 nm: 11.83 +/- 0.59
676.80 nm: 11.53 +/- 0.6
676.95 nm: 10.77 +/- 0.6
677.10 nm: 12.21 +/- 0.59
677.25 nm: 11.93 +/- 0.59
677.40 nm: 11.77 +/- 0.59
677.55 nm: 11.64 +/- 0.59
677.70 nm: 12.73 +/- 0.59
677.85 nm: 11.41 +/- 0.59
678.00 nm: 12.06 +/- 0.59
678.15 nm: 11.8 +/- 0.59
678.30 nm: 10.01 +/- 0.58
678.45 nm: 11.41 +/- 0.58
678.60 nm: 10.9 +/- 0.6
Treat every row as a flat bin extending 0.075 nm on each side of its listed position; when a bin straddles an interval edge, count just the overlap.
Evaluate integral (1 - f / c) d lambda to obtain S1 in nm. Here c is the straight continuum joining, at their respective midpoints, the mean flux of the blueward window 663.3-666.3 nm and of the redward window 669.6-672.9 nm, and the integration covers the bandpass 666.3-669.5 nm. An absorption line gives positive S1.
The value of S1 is 0.01 nm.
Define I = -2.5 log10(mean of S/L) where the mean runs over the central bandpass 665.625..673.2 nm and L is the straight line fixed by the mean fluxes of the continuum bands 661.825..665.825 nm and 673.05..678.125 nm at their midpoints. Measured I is 0.01 mag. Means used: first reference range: 13.5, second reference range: 12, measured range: 12.7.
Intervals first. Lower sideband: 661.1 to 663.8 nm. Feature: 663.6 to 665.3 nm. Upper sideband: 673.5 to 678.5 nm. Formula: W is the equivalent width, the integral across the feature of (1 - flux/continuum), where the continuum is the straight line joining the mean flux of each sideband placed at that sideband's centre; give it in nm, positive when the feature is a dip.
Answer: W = -0.07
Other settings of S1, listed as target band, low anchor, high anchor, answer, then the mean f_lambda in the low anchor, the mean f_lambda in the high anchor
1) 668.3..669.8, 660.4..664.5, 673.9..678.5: 0.03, 13.5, 11.8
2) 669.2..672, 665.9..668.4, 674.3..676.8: 0.05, 13.1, 12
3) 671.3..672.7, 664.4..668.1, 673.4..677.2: 0.05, 13.3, 11.9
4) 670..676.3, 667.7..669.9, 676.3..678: -0.07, 12.6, 11.7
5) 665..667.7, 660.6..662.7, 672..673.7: -0.04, 13.5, 12.4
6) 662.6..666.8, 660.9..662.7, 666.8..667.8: 0.05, 13.5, 13.5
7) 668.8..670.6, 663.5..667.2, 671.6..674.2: 0.01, 13.5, 12.1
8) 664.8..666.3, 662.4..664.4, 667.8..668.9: -0.01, 13.4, 12.8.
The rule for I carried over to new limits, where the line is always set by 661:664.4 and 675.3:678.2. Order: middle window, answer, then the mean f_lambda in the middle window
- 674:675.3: 0.02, 11.9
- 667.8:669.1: 0.01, 12.8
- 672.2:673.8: 0.00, 12.3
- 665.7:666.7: 0.00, 13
